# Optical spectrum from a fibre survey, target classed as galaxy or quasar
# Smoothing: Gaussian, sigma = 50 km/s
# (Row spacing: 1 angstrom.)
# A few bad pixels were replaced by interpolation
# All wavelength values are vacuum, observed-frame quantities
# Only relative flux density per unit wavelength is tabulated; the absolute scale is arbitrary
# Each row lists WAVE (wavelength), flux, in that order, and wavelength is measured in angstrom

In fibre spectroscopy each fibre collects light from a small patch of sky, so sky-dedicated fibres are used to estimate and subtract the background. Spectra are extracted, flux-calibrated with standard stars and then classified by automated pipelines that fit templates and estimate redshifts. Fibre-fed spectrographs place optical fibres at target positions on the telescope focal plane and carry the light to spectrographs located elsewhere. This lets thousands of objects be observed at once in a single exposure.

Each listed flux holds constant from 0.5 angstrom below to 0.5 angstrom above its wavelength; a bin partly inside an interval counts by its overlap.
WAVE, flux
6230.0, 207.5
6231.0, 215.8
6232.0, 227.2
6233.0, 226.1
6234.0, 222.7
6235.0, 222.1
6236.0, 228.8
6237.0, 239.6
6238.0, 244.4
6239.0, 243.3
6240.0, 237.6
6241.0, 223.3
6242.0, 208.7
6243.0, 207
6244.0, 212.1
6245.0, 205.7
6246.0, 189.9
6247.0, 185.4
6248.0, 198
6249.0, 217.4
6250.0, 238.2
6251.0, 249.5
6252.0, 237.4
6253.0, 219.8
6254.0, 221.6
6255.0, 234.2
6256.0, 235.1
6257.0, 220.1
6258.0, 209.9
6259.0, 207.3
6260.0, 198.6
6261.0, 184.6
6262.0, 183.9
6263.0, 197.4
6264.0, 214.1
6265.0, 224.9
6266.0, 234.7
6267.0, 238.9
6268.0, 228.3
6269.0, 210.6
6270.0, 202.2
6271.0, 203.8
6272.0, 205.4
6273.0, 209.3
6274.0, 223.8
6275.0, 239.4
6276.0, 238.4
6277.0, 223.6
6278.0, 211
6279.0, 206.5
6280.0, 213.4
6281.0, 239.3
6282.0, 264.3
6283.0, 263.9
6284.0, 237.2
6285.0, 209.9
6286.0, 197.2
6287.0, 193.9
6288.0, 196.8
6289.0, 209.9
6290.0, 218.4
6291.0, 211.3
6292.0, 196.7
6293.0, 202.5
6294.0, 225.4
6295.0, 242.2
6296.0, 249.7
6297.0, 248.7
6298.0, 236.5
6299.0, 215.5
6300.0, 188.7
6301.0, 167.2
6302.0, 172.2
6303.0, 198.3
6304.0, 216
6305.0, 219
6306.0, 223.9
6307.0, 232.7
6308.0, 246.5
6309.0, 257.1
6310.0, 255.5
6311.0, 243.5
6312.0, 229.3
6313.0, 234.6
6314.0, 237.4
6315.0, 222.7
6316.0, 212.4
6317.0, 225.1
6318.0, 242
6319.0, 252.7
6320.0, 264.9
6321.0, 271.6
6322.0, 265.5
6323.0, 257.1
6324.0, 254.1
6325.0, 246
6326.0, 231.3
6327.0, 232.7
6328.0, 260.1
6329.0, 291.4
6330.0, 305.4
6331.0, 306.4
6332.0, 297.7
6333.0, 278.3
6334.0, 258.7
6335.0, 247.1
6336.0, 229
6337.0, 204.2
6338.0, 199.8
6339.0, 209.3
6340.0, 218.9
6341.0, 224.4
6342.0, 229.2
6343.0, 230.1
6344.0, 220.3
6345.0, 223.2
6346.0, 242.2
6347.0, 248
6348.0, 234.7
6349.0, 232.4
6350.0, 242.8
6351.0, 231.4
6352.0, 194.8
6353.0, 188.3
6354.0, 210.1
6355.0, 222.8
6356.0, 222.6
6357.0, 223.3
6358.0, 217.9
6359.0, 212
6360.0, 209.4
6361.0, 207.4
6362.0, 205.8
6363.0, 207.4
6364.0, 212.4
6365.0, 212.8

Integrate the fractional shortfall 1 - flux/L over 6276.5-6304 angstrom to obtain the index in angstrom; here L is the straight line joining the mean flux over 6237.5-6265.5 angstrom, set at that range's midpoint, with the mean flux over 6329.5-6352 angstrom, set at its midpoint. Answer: 1.2 angstrom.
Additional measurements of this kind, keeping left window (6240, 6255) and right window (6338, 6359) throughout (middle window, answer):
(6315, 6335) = -3.46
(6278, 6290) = -0.10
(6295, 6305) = 0.33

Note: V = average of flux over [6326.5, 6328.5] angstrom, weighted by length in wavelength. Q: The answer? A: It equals 246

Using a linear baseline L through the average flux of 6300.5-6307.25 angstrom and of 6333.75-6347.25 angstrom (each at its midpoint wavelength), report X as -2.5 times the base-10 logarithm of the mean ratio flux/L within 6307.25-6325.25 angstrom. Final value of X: -0.16 mag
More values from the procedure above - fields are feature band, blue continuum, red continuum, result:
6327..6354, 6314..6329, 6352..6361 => -0.05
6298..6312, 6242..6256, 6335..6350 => 0.02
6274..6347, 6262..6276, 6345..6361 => -0.06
